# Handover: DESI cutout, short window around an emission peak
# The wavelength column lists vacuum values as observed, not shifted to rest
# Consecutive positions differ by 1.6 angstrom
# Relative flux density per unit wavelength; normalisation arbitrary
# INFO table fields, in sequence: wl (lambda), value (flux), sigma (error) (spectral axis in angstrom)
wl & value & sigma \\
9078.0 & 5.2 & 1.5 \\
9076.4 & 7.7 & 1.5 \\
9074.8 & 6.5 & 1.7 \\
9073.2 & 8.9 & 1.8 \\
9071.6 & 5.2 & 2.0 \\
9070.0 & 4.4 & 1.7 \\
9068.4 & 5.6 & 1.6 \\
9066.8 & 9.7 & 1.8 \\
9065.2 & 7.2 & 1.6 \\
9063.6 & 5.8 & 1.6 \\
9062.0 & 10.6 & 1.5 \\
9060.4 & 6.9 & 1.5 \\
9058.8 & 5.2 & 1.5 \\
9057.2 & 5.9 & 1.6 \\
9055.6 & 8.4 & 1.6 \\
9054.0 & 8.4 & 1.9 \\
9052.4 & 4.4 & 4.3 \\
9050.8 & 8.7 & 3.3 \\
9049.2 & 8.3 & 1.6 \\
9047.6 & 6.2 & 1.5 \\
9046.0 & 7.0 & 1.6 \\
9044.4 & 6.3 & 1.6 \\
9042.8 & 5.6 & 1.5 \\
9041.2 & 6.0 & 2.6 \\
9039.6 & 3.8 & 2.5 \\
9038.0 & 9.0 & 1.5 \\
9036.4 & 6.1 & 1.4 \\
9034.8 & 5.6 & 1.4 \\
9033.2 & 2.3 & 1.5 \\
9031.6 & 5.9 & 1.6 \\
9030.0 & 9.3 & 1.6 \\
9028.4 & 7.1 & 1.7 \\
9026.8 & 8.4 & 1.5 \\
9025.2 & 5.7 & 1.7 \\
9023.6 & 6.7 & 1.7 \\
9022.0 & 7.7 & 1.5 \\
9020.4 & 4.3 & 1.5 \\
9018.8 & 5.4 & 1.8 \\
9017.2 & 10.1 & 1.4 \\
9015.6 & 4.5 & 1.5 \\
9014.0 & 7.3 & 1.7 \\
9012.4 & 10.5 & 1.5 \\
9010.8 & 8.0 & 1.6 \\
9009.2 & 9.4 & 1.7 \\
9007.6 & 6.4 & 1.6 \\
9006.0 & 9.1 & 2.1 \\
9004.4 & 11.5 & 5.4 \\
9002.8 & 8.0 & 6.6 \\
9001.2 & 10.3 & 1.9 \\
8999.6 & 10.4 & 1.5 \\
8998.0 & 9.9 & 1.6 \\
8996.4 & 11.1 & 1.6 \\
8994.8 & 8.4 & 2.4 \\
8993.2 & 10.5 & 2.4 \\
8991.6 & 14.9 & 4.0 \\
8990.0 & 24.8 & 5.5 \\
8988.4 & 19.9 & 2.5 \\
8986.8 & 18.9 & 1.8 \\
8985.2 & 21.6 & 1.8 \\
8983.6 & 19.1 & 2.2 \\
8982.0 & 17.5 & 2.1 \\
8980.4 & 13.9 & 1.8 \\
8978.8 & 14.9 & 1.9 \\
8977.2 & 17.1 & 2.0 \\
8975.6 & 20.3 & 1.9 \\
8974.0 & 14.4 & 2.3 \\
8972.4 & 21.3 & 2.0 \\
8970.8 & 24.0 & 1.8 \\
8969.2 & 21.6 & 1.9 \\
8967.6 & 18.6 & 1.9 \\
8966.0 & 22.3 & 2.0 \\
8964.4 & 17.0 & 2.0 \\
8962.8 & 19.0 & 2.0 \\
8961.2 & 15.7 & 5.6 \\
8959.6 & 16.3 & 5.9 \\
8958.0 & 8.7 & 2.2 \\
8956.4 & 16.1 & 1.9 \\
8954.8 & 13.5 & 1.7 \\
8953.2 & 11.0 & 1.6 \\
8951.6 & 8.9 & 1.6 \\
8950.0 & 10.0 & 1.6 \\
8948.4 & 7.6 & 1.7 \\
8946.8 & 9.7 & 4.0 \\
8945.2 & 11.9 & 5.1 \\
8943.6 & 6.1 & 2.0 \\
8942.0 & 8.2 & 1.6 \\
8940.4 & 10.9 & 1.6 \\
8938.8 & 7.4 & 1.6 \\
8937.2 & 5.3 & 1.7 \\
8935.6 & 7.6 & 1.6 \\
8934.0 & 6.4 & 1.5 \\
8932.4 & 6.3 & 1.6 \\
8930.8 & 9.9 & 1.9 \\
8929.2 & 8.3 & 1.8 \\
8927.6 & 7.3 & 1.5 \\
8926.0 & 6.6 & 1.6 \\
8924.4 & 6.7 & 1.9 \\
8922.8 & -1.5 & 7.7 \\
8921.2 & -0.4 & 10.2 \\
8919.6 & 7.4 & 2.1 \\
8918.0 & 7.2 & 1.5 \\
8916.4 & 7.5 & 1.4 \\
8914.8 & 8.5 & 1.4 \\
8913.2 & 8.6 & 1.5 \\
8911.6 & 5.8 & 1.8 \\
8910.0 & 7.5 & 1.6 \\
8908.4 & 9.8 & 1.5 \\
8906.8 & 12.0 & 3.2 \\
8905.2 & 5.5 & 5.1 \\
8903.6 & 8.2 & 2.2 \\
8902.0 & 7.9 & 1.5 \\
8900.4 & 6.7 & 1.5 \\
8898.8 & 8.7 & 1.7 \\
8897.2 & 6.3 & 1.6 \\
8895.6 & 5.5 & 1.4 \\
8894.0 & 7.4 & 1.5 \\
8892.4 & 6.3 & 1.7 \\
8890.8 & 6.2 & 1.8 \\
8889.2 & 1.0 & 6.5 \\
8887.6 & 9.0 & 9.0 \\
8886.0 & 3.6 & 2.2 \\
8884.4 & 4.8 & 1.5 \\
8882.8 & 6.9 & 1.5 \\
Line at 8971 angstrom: [S II] 6716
